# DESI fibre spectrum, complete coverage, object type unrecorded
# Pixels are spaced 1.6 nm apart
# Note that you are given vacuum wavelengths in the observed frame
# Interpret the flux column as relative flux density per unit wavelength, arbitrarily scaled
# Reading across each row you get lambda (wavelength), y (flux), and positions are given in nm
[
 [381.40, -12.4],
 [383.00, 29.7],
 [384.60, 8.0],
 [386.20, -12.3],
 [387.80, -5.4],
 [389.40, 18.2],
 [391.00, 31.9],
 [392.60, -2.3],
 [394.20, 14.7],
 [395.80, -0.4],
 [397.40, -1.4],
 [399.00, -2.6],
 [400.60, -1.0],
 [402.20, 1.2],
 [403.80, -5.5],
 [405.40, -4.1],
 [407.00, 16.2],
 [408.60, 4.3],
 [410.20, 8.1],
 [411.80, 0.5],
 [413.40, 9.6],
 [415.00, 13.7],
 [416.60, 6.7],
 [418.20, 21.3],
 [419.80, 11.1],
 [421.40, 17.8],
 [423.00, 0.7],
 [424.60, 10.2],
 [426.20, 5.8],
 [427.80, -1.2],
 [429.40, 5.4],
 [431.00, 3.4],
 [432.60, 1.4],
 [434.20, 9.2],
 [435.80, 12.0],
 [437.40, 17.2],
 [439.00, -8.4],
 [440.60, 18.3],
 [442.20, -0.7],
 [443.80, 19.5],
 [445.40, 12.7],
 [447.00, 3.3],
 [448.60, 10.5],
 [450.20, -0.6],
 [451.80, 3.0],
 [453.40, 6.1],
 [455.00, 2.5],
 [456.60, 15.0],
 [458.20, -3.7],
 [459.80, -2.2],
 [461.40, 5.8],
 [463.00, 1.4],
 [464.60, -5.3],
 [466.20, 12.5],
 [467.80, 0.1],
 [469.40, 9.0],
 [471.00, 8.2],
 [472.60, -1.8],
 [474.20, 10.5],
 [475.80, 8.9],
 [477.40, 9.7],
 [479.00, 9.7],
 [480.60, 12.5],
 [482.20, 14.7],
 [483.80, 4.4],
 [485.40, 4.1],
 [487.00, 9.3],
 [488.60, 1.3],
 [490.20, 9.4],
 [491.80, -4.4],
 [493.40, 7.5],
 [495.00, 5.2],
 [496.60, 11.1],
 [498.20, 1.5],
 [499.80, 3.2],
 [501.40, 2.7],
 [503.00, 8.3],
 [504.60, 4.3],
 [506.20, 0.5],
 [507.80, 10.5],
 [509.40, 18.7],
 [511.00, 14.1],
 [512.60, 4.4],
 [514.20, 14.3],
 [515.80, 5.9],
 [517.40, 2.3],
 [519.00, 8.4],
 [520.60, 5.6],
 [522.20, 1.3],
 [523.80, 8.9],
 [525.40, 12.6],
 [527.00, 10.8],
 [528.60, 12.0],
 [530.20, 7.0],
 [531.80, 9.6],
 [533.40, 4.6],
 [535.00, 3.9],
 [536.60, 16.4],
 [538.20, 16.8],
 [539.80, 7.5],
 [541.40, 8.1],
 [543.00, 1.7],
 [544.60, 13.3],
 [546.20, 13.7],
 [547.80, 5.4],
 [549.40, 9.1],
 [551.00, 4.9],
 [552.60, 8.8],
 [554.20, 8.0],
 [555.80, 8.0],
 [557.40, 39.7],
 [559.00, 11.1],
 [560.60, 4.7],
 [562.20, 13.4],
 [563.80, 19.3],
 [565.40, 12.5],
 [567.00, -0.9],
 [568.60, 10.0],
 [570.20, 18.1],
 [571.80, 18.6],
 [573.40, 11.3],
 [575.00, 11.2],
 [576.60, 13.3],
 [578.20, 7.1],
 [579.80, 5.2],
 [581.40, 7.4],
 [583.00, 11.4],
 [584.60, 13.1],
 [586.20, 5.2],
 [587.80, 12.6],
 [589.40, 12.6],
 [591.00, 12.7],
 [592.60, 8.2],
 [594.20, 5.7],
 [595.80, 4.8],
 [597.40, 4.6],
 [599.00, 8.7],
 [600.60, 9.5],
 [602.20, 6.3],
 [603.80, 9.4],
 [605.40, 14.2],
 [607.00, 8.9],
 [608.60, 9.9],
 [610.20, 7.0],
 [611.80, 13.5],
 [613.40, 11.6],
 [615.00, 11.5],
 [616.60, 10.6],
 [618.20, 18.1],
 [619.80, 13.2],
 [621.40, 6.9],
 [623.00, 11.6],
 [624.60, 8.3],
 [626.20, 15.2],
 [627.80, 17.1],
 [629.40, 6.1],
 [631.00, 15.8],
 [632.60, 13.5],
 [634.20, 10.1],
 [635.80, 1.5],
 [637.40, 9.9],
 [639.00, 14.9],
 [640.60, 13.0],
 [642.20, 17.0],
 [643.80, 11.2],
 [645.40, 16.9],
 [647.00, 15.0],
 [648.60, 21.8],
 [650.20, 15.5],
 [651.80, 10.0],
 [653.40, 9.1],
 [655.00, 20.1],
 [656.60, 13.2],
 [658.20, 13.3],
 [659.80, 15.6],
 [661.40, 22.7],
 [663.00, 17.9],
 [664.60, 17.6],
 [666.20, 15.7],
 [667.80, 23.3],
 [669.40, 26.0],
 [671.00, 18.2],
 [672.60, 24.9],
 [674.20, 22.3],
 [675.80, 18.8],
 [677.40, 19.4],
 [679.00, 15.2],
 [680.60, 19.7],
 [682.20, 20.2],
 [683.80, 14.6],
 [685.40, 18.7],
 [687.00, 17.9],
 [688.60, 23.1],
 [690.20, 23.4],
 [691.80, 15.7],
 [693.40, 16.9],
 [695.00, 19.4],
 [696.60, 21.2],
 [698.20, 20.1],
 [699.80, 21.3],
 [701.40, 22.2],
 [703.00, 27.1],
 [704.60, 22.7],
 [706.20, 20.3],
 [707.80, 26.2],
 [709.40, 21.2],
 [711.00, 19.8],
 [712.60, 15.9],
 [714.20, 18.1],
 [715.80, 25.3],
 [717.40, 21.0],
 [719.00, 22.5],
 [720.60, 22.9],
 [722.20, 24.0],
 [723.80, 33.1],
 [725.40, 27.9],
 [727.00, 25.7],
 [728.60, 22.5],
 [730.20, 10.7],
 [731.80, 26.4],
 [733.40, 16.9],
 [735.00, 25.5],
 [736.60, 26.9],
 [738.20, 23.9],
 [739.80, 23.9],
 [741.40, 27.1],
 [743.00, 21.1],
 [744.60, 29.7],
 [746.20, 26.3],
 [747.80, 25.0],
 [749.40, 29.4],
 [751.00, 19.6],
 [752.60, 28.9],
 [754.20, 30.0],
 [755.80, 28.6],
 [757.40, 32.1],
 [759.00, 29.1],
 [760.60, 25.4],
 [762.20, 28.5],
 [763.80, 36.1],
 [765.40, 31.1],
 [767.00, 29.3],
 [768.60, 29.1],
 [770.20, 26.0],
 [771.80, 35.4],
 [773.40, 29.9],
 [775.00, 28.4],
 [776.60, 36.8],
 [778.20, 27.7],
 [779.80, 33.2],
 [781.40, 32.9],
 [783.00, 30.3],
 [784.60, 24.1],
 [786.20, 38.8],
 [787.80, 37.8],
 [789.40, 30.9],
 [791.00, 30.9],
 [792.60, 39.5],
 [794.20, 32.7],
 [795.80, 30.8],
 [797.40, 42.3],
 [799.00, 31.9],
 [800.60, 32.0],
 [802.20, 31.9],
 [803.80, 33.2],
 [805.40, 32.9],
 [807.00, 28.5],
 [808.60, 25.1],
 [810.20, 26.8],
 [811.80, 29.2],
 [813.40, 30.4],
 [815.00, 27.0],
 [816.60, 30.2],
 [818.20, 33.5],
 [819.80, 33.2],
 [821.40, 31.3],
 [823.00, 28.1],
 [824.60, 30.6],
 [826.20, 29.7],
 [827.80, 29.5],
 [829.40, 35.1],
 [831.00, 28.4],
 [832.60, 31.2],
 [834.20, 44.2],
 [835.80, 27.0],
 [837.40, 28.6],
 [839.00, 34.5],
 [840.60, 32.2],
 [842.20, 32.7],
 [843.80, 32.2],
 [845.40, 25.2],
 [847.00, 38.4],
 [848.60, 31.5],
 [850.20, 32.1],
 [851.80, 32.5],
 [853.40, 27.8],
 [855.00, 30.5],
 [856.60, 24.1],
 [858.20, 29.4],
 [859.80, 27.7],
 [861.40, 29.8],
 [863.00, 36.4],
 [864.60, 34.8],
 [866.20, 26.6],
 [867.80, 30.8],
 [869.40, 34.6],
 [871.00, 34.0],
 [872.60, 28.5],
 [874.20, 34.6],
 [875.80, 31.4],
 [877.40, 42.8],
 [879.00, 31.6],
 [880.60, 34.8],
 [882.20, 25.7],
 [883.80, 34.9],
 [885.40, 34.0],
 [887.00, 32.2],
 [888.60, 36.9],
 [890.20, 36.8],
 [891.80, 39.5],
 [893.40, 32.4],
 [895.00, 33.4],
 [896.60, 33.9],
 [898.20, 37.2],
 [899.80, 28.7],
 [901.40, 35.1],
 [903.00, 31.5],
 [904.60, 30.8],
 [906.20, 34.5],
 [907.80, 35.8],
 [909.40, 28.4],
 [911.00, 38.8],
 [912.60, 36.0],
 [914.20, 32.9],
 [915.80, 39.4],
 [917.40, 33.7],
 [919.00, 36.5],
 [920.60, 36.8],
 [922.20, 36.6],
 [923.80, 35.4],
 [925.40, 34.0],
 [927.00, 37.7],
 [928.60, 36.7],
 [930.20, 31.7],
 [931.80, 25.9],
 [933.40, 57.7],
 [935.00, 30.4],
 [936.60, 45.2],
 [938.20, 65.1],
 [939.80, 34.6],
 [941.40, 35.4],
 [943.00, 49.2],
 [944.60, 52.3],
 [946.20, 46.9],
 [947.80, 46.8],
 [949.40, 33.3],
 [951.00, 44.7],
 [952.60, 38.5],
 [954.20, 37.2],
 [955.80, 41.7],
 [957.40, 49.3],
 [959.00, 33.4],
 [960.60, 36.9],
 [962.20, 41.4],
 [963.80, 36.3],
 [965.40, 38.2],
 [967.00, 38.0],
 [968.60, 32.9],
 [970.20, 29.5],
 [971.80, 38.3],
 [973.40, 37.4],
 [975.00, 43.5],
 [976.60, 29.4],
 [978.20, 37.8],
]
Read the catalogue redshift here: 0.66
